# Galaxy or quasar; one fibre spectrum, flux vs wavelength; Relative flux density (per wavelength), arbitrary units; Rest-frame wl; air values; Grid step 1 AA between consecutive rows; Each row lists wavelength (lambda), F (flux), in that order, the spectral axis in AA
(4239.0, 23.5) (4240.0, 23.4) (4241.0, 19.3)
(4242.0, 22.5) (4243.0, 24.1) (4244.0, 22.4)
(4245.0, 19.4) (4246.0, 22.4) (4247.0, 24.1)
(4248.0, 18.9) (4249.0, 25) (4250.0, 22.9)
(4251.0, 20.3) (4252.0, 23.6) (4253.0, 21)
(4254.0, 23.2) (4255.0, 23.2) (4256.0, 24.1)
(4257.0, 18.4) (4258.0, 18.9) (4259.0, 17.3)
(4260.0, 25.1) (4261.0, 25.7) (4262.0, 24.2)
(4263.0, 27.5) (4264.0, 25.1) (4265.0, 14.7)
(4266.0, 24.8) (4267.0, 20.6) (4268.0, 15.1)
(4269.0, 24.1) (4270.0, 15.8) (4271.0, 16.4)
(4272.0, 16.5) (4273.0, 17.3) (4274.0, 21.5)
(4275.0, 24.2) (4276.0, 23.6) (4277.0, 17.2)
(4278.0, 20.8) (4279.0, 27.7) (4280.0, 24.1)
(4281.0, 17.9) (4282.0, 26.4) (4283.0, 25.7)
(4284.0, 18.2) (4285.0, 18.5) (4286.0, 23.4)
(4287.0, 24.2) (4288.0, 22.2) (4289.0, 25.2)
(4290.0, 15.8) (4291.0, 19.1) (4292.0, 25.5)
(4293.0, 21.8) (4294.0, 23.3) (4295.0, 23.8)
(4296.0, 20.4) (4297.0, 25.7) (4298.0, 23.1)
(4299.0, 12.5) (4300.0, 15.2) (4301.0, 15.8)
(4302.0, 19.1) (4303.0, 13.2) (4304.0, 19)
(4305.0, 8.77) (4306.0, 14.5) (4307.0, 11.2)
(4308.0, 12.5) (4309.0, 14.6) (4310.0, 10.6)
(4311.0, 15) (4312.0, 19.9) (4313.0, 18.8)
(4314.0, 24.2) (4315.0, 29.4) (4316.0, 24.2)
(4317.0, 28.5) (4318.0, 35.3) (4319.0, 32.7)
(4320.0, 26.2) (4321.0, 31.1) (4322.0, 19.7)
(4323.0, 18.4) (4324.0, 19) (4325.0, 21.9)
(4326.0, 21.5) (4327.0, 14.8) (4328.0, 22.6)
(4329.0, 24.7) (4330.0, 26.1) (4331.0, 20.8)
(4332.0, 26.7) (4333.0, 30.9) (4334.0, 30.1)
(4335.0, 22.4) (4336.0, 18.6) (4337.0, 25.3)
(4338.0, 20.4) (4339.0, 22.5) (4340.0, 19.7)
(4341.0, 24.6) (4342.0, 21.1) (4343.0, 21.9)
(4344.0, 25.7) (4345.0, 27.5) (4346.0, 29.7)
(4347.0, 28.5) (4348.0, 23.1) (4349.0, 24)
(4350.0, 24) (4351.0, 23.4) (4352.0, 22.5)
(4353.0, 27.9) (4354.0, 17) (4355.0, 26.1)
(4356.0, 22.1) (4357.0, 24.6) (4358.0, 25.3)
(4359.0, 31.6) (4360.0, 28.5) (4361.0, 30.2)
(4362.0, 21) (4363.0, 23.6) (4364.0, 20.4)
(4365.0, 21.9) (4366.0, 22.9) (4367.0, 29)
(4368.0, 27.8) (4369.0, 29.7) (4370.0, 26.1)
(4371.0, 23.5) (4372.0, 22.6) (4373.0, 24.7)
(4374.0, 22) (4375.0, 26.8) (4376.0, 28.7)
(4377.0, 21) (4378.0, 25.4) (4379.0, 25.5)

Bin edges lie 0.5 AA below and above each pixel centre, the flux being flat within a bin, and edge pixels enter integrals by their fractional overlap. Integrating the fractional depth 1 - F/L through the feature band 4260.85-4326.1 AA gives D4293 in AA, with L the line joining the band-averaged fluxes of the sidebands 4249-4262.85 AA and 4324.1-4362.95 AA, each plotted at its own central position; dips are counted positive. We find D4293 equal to 6.3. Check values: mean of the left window 22.4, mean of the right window 24.1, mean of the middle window 20.9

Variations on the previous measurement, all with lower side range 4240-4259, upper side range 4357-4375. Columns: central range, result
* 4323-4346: 1.2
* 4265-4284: 1.4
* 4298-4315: 5.5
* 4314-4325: -1.0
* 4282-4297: 0.5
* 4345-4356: 0.1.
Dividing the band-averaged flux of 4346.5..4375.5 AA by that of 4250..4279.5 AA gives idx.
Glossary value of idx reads 1.2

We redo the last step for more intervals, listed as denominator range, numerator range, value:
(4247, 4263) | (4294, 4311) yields 0.73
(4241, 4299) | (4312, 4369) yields 1.13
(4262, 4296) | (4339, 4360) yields 1.14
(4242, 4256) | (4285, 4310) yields 0.83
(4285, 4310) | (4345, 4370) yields 1.36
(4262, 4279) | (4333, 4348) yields 1.18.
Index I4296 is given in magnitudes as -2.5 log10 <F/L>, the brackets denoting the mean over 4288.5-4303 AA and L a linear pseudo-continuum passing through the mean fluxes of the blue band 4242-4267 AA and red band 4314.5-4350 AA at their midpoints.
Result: 0.16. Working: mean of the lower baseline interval 22.3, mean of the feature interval 20.2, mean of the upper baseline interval 24.6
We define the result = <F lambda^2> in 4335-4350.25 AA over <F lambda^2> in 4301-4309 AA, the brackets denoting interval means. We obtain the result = 1.70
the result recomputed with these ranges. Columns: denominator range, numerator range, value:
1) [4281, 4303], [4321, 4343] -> 1.10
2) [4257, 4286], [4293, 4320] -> 0.95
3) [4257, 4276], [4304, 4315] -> 0.78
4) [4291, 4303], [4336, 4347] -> 1.20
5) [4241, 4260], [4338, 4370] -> 1.19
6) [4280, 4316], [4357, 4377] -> 1.35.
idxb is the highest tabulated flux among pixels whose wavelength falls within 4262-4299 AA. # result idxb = 27.7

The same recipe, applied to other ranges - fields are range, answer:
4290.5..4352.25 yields 35.3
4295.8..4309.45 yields 25.7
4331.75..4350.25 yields 30.9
